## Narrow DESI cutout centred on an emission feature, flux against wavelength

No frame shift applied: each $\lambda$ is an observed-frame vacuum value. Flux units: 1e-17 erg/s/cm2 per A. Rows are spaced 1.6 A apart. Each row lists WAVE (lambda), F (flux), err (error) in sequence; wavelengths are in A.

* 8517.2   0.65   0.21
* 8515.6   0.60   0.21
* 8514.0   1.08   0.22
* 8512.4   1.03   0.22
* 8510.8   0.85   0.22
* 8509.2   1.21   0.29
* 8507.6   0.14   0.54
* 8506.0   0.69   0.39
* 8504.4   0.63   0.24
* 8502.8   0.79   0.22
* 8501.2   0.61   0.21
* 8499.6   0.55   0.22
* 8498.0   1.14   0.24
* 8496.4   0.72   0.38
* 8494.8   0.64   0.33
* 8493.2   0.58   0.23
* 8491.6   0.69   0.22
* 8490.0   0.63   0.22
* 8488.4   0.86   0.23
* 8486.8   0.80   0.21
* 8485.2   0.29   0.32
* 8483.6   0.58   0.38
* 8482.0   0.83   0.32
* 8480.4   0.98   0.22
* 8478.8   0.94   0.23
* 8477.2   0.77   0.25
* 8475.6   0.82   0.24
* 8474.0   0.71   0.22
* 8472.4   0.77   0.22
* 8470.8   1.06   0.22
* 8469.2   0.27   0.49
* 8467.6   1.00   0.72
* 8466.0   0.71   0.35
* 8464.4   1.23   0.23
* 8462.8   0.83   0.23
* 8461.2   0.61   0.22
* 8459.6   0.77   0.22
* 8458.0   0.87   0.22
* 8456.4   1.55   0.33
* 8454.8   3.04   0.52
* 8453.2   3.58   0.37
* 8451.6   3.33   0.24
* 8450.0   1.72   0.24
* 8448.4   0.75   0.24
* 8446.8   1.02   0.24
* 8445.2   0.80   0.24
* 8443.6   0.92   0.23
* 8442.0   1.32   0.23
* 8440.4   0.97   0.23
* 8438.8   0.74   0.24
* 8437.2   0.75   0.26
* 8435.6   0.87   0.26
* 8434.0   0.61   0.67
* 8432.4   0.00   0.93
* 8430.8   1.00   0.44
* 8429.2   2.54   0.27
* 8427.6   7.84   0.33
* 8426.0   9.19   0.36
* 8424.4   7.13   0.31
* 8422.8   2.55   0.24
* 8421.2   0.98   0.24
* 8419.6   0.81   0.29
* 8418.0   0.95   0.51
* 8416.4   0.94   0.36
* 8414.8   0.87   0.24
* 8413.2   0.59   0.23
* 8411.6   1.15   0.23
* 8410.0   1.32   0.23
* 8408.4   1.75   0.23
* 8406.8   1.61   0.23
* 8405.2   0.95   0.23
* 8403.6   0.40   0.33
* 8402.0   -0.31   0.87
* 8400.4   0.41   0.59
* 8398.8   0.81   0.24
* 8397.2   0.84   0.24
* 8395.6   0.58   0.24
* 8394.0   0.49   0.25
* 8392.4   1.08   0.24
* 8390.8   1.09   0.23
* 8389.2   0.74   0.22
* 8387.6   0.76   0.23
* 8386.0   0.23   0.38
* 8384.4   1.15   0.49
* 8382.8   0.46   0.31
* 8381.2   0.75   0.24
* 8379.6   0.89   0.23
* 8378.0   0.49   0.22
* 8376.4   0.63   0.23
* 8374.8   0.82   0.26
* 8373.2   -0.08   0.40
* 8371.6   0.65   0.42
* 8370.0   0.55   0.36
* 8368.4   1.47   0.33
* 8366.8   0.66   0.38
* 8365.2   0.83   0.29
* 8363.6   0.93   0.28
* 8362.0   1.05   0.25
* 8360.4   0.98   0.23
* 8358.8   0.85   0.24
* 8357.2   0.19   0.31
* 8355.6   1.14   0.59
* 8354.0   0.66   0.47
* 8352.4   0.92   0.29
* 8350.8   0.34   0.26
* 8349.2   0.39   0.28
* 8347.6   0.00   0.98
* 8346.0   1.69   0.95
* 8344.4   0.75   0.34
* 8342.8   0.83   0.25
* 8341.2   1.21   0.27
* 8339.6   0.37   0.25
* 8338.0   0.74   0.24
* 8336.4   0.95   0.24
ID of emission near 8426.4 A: H-alpha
